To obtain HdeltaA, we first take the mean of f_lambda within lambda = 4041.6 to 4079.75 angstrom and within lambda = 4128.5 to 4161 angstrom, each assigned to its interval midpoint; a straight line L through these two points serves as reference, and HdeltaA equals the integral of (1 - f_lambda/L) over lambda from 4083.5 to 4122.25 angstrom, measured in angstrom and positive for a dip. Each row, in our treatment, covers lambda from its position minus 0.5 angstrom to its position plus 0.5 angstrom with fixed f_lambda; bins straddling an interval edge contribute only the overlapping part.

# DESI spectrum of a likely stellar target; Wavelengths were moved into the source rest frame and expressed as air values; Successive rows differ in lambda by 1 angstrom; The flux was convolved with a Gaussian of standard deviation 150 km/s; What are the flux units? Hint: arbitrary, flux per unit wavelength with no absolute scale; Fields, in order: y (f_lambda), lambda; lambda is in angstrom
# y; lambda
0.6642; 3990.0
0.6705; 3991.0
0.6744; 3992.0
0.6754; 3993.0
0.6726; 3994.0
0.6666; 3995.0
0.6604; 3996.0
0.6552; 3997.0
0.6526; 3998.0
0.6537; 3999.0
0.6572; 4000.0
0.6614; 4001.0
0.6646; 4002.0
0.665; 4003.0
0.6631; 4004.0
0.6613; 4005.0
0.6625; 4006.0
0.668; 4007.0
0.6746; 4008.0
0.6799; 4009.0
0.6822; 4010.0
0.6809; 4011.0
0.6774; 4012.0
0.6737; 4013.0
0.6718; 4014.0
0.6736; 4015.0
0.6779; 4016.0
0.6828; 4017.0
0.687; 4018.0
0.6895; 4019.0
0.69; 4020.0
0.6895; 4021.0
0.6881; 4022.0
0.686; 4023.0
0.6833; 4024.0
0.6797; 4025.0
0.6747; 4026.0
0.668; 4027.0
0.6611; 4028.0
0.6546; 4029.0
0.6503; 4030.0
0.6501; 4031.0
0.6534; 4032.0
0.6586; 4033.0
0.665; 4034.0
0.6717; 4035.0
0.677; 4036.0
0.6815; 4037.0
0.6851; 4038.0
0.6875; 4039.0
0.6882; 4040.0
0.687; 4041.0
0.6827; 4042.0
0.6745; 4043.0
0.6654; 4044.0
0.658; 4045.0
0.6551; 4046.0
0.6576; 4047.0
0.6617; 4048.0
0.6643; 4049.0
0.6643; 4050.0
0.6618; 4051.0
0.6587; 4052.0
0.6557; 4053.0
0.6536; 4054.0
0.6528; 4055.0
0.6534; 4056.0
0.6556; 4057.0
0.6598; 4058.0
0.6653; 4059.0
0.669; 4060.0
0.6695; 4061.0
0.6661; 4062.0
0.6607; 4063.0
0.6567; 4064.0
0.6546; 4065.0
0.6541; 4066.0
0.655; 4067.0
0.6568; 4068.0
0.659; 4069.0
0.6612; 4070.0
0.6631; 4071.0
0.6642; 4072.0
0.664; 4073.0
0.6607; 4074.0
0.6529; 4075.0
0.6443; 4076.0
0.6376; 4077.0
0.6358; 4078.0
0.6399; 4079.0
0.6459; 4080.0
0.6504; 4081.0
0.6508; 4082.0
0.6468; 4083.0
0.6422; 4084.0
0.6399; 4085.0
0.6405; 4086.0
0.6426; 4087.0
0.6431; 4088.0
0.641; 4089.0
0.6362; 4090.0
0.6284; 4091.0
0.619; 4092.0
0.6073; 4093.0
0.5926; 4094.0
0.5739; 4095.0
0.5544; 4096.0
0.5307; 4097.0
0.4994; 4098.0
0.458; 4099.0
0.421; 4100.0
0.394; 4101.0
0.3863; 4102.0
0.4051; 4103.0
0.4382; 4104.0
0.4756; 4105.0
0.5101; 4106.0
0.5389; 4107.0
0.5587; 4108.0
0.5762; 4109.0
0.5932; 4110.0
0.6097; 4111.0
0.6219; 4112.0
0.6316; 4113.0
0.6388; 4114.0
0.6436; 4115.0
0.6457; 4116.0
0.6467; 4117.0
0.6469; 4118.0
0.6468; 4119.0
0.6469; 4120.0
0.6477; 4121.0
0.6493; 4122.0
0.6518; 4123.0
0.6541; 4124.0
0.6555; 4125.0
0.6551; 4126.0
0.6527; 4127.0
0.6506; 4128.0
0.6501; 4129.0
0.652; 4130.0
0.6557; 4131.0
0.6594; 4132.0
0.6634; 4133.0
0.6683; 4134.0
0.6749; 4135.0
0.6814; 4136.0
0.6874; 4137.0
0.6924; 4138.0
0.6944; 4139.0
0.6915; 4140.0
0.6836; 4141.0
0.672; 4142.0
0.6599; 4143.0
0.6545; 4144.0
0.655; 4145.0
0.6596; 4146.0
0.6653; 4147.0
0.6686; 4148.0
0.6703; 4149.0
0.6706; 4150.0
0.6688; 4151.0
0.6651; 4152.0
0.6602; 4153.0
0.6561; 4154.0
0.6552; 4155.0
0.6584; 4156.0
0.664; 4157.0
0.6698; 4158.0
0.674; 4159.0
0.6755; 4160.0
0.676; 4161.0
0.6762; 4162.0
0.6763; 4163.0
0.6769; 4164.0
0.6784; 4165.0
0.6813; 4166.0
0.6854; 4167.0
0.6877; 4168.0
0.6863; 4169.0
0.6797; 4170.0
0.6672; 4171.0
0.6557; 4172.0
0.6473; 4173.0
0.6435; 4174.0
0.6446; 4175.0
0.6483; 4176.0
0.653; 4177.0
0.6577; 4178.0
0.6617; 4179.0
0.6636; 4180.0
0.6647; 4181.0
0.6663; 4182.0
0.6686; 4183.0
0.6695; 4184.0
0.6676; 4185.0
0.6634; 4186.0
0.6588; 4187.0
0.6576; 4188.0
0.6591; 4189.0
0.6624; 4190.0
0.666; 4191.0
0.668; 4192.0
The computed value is 5.0 angstrom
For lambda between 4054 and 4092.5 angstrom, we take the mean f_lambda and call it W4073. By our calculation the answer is 0.651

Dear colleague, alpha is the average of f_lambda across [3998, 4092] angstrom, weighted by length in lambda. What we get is 0.663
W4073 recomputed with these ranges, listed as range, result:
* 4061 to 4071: 0.659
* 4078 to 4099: 0.613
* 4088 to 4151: 0.613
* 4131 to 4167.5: 0.671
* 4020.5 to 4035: 0.669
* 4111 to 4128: 0.645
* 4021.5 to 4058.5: 0.667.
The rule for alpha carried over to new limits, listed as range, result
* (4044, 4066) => 0.66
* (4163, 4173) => 0.676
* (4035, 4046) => 0.677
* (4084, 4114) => 0.557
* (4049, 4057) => 0.658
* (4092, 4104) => 0.496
